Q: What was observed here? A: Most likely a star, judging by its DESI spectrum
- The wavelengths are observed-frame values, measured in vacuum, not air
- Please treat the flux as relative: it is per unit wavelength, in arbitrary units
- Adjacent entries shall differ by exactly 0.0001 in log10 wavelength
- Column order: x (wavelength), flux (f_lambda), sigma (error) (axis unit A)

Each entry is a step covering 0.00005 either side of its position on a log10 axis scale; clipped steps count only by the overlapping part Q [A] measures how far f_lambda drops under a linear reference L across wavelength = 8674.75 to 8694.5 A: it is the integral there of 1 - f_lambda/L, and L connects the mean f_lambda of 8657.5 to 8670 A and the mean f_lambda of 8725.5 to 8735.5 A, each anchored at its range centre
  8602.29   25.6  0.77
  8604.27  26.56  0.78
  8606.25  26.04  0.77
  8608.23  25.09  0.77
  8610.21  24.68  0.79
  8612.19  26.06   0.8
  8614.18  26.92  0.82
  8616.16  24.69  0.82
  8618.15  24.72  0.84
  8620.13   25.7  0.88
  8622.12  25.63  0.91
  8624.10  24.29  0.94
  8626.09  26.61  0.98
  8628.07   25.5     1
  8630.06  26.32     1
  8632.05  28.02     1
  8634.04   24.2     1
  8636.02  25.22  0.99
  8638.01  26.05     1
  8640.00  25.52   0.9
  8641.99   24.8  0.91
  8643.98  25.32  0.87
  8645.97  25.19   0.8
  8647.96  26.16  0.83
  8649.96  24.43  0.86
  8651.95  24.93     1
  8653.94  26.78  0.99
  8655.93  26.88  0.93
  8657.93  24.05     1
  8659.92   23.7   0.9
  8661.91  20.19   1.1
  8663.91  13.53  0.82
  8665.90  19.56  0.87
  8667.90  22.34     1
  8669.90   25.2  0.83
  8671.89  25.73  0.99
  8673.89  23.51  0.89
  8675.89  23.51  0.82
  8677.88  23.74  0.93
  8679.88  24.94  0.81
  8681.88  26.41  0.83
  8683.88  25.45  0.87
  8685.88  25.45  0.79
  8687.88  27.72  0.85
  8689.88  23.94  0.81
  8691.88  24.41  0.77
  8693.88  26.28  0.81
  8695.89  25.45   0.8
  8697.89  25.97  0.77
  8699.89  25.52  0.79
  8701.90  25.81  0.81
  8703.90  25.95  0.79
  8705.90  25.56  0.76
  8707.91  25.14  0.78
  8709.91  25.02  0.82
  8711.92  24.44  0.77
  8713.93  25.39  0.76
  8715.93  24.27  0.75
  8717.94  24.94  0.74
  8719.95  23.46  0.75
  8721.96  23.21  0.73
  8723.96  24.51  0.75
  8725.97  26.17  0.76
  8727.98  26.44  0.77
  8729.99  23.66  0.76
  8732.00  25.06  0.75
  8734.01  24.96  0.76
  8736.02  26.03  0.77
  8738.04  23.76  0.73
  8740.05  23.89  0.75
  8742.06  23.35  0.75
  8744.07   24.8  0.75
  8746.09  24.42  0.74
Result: -2.63 A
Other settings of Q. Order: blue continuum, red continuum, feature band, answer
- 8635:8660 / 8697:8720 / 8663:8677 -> 1.84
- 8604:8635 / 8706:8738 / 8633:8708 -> 1.96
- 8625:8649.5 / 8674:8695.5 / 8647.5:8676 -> 2.35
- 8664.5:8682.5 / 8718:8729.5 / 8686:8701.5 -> -1.00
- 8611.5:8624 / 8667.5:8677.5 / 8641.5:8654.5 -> -0.31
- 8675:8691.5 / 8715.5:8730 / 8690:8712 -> -0.42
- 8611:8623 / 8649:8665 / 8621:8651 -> -1.45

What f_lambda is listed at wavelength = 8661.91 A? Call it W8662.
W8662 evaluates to 20.19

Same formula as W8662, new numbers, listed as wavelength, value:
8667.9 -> 22.34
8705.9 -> 25.56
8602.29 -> 25.6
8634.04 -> 24.2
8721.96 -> 23.21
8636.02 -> 25.22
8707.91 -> 25.14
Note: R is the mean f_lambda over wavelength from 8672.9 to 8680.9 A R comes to 23.9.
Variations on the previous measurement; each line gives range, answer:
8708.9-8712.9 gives 24.7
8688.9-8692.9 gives 24.2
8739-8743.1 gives 23.7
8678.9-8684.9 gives 25.6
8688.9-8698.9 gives 25.2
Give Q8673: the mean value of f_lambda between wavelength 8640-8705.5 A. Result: 24.5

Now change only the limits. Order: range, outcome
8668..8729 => 25.1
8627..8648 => 25.7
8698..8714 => 25.4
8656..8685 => 23.1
